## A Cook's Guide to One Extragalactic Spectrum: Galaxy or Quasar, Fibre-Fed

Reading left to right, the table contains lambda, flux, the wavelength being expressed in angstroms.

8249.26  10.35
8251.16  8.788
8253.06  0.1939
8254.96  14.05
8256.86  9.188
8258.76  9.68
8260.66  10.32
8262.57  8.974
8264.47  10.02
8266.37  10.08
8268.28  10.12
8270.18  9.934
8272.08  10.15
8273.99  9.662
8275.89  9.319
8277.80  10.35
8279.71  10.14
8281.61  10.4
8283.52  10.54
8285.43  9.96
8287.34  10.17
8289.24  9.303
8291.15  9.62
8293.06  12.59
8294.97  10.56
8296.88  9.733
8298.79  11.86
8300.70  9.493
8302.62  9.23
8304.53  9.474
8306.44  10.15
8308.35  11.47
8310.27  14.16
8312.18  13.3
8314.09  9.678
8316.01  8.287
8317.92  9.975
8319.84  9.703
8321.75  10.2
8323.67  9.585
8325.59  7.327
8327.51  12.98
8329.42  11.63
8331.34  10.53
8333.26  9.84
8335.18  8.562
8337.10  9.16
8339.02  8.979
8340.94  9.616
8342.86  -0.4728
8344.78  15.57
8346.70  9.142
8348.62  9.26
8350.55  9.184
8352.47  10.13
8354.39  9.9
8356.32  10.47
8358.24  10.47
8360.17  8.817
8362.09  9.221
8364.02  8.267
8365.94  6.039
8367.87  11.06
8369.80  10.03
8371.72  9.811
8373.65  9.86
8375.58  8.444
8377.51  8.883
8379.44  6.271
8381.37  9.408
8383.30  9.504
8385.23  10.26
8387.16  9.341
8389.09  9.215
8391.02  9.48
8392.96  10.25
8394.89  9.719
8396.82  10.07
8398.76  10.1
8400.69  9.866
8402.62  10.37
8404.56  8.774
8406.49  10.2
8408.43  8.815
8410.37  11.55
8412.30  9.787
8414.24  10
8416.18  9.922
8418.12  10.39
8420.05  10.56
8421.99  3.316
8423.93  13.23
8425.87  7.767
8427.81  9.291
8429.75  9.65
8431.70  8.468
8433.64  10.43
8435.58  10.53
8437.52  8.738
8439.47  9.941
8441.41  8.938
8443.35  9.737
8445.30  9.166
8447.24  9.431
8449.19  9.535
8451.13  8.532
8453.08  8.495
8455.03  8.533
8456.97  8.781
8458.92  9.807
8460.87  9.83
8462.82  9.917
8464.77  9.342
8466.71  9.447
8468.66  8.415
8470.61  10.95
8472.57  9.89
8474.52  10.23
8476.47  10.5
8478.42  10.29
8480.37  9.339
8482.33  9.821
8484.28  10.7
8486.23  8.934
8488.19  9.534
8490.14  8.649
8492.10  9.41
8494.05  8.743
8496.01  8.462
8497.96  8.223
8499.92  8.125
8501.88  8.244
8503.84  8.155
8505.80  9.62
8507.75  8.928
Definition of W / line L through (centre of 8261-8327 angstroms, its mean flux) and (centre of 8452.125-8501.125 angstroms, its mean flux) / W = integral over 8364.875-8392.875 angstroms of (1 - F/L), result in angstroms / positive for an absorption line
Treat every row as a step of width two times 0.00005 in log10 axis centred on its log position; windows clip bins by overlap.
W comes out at 1.9 angstroms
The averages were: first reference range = 10.2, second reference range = 9.37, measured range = 9.15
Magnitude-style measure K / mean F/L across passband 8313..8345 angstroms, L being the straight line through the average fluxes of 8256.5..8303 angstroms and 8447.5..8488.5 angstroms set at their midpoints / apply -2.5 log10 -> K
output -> 0.066 mag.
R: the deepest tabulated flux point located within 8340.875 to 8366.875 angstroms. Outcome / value -0.4728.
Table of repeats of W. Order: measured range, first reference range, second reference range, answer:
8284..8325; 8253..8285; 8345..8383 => -3.0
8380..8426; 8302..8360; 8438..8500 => -0.2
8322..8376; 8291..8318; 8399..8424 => 4.4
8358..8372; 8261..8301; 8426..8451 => 0.9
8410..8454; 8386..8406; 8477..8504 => 0.3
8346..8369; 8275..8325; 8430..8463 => 1.4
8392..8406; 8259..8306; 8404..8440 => -0.4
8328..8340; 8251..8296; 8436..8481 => -0.3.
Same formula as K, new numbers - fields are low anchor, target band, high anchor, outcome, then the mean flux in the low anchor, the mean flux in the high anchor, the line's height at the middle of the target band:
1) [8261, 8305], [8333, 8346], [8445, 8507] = 0.13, 10.1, 9.28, 9.85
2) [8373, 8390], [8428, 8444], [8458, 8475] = -0.01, 9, 9.74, 9.48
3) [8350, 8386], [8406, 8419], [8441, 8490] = -0.08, 9.26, 9.52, 9.38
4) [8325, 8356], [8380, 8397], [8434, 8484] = -0.01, 9.5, 9.55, 9.52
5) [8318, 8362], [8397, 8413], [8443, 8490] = -0.04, 9.57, 9.53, 9.55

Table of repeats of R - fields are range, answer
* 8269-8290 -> 9.303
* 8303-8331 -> 7.327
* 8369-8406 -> 6.271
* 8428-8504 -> 8.125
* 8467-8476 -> 8.415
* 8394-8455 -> 3.316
